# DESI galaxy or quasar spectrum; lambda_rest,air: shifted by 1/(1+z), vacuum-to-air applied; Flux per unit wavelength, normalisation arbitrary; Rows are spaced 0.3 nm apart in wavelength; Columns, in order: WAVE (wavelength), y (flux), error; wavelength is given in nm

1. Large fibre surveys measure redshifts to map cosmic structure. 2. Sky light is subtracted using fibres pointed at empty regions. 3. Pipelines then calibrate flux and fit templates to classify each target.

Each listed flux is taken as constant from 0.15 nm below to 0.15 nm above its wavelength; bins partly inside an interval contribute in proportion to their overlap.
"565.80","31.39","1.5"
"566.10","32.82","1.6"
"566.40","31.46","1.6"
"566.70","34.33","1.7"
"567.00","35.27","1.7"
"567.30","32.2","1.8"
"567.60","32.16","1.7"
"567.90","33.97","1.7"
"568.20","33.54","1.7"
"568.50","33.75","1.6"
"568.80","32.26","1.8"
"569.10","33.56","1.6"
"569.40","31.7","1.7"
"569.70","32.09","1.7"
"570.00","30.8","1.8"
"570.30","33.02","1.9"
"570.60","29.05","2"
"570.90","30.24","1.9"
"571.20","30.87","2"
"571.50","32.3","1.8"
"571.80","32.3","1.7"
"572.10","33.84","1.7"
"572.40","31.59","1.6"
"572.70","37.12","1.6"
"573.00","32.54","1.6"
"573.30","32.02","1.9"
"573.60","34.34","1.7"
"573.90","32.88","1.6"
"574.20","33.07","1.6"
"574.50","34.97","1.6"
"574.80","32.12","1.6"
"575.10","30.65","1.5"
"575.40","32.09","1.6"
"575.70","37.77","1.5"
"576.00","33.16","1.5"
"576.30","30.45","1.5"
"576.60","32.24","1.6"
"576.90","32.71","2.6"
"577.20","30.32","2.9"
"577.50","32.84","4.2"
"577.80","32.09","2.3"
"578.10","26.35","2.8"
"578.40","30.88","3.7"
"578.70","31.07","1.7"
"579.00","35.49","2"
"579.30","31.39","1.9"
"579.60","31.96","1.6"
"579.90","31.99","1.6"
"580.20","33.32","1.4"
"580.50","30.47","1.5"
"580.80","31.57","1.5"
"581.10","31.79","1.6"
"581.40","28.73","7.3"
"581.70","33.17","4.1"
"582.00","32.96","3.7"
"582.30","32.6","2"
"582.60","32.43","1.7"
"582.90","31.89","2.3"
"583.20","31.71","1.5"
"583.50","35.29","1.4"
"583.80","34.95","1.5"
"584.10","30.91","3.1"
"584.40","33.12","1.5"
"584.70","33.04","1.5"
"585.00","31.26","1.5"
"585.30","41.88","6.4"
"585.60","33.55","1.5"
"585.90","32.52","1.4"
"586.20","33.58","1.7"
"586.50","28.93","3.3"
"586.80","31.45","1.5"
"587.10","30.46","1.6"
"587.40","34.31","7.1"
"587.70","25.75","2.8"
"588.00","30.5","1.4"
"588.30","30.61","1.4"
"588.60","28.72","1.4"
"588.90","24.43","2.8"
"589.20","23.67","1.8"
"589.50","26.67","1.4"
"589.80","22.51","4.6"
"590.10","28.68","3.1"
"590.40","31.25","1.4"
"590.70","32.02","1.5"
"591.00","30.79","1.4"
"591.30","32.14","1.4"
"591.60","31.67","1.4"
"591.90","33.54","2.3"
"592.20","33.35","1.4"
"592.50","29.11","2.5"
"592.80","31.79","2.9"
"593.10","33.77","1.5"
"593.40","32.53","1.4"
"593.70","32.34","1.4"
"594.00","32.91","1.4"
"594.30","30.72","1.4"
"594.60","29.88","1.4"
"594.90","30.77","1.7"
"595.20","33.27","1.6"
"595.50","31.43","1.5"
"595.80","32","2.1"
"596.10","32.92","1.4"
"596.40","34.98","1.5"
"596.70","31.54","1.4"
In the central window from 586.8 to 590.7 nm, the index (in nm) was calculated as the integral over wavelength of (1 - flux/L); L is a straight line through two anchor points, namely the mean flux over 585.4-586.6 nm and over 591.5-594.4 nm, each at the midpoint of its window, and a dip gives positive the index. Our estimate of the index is 0.49 nm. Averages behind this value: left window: 32.7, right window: 32.2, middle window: 28.4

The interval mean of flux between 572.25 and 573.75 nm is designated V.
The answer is 33.5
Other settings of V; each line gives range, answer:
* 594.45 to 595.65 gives 31.3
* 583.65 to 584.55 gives 33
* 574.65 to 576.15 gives 33.2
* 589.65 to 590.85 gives 28.6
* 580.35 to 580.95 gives 31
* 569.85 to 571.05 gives 30.8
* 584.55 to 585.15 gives 32.2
